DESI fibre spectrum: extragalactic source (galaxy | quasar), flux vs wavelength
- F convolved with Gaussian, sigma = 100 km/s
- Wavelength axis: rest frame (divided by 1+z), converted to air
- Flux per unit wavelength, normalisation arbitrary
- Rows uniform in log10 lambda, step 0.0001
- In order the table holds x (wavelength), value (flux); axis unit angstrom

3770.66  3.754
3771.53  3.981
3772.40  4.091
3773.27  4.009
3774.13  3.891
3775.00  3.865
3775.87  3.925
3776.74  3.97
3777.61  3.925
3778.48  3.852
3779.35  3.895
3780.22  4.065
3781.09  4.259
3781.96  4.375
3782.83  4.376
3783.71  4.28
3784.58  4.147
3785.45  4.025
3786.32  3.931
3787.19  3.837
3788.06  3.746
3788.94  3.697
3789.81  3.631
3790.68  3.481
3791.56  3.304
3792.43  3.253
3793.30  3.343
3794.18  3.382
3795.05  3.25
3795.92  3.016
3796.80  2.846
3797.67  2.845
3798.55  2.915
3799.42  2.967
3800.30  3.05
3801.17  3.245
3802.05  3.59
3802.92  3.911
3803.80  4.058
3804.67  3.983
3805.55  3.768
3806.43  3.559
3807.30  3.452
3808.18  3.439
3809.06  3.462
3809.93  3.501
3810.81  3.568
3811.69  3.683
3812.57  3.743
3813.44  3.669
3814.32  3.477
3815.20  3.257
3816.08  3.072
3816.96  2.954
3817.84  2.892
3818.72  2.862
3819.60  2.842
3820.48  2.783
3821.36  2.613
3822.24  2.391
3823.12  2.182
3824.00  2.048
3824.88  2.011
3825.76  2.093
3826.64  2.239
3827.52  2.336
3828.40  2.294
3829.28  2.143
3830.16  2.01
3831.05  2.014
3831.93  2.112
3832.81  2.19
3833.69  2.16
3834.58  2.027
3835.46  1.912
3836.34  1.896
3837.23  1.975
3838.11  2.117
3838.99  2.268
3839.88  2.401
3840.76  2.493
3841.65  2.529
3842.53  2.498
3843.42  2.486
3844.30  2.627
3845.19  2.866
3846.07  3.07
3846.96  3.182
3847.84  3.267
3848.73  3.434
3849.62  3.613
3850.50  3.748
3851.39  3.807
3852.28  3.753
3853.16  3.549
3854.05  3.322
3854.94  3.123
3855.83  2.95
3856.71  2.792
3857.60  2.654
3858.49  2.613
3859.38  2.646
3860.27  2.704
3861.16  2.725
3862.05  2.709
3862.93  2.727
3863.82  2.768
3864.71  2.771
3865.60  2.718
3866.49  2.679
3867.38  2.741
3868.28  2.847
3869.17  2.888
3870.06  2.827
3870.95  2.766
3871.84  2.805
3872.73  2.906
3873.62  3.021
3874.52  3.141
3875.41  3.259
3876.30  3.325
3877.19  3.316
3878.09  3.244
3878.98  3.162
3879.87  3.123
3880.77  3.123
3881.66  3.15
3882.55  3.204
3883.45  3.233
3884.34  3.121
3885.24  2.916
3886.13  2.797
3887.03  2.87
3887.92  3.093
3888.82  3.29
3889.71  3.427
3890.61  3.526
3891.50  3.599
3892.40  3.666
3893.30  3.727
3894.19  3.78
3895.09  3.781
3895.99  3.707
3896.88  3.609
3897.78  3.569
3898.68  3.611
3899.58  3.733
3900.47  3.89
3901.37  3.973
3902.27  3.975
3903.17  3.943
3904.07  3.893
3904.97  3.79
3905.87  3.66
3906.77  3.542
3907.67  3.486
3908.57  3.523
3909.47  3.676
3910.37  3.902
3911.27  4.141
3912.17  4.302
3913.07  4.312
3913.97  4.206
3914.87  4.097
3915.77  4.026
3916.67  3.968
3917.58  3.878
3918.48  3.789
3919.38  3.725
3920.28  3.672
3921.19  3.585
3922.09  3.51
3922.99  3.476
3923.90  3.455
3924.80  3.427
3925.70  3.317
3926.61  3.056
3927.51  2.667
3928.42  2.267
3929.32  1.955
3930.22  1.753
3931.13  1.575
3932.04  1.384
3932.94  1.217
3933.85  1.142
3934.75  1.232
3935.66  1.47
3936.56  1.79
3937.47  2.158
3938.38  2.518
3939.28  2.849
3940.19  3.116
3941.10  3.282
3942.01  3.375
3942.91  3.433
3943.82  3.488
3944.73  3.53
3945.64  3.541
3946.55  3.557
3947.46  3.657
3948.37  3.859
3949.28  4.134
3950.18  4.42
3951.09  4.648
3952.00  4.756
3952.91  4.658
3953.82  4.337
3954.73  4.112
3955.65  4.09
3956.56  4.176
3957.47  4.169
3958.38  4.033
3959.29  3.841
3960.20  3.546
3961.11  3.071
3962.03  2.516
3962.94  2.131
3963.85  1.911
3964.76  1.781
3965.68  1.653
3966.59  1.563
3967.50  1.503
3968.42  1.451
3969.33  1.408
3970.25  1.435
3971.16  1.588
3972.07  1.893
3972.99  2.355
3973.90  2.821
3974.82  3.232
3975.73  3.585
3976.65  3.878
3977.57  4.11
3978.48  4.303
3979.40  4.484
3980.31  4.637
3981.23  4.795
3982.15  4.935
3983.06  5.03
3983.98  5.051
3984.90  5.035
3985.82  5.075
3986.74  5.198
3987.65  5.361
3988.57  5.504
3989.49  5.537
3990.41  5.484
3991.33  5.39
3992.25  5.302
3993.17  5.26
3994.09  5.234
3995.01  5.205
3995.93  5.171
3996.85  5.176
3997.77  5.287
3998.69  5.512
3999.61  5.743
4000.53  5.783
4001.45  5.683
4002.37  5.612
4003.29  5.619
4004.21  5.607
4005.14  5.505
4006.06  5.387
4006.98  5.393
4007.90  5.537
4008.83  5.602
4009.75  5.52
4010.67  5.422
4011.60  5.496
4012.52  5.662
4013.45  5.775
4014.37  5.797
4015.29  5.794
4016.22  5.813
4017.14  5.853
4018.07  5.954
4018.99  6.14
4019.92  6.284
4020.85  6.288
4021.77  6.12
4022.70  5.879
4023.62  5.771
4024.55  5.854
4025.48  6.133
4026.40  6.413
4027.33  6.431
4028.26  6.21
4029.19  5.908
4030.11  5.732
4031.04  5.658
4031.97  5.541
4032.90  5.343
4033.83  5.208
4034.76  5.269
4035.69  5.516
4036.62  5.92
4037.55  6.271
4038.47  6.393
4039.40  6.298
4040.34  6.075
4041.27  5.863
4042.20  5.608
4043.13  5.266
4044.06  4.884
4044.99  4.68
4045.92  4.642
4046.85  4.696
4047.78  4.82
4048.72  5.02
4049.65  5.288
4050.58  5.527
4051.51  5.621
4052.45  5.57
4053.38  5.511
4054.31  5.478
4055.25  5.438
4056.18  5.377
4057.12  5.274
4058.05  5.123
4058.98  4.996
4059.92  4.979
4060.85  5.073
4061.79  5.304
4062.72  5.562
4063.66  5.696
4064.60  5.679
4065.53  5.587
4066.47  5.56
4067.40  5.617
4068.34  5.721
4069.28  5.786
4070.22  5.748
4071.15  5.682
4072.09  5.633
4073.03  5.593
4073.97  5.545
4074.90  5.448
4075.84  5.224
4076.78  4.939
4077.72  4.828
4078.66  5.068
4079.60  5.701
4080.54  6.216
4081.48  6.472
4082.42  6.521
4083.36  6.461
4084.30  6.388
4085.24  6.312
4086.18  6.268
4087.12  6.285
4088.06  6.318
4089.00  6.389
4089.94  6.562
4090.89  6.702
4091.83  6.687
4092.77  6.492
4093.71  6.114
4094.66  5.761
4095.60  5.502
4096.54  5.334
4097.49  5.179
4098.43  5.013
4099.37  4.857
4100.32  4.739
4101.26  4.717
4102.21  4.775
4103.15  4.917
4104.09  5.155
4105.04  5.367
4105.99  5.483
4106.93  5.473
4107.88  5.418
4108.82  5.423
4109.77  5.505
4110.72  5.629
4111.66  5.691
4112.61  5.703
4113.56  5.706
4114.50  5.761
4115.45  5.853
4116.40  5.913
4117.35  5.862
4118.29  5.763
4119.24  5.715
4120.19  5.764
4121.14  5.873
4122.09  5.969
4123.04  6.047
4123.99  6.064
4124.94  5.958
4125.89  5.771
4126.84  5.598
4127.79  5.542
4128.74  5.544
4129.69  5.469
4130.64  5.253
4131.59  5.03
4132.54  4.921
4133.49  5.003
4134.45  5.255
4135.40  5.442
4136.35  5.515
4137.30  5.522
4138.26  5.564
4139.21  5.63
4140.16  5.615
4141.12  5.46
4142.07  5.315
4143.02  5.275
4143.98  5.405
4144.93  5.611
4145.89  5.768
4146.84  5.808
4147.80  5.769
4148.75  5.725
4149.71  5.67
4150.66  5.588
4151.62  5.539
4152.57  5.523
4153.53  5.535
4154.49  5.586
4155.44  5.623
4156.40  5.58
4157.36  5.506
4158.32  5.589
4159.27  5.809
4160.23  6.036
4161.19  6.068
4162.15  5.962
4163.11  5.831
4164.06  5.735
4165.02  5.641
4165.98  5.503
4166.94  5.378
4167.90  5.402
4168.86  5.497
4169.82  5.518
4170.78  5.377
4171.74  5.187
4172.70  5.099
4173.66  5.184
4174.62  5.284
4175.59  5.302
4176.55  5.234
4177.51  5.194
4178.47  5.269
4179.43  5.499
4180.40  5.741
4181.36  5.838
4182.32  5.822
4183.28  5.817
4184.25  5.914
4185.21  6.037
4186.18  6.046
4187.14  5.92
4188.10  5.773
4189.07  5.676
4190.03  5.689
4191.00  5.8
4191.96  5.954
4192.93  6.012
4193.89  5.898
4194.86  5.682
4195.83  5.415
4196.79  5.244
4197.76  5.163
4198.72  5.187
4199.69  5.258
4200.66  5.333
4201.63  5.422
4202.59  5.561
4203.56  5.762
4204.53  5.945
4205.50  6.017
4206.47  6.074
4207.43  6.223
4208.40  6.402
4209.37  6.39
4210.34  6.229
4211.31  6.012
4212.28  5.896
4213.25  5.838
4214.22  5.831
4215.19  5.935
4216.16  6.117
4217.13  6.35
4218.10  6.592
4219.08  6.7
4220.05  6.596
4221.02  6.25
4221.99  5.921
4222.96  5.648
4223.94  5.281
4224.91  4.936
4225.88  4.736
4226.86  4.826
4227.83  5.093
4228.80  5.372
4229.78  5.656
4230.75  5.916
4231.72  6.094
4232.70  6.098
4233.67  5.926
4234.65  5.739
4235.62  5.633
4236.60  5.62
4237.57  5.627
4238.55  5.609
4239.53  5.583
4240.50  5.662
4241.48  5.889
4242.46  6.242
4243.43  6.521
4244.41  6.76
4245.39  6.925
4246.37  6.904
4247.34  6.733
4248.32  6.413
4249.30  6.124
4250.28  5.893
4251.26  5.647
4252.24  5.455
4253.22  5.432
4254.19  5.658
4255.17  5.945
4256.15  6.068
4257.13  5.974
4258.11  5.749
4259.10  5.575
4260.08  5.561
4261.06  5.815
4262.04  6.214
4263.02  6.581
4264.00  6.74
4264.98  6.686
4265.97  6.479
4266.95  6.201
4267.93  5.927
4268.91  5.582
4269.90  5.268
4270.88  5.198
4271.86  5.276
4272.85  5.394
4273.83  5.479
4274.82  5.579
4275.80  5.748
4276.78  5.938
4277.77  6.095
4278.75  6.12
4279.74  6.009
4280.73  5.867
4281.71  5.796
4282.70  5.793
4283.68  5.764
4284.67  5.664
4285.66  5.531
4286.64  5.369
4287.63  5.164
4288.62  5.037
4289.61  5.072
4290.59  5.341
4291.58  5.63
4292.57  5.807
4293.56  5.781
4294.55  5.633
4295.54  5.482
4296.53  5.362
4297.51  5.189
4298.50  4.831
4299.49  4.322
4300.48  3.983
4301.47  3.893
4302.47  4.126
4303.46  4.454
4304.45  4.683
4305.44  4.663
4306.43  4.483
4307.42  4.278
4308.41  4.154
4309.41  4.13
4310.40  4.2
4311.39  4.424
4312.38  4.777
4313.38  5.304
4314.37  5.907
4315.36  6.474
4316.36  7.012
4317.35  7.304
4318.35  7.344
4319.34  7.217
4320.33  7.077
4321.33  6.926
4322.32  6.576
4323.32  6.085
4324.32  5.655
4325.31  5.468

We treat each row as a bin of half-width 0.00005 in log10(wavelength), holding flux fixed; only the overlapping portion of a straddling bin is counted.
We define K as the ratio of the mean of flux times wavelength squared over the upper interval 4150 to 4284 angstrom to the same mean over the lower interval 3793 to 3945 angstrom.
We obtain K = 2.25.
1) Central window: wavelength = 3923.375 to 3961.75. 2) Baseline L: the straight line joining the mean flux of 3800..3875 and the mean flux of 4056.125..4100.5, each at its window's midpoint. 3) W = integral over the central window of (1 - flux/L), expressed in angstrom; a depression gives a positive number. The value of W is 9.16 angstrom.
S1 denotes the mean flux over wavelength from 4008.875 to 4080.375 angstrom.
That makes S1 5.59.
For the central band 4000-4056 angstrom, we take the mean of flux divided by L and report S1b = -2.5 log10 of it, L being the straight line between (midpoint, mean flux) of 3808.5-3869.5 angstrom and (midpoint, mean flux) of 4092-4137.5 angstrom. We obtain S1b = -0.21 mag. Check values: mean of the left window 2.76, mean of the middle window 5.65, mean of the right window 5.52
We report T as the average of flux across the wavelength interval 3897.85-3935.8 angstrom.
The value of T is 3.28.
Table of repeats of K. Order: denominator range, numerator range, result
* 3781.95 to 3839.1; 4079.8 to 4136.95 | 2.18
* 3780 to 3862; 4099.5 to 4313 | 2.23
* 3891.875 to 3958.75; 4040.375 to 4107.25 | 1.74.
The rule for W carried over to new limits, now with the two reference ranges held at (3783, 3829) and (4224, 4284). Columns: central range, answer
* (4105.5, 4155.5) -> -4.5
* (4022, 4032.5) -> -3.3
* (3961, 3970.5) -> 5.3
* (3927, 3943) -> 7.4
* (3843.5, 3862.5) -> 2.2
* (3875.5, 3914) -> 2.1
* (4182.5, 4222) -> -2.5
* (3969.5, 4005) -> -2.8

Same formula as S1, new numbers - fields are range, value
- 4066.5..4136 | 5.66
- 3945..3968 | 3.42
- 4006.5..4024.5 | 5.8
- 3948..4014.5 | 4.32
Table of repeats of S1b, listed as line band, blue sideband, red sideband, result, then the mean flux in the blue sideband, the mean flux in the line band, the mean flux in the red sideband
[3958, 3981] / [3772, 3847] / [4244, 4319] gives 0.39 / 3.13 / 2.77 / 5.59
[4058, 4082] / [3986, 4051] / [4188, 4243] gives 0.03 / 5.6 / 5.5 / 5.78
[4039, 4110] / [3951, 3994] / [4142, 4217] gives -0.18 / 3.76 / 5.55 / 5.68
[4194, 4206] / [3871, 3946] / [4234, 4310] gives -0.08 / 3.23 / 5.51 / 5.59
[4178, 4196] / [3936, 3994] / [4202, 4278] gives -0.06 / 3.65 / 5.78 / 5.91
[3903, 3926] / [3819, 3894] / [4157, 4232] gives -0.15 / 2.82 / 3.78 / 5.7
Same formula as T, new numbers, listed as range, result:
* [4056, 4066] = 5.33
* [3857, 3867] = 2.7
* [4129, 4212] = 5.61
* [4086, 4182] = 5.59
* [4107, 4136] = 5.61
